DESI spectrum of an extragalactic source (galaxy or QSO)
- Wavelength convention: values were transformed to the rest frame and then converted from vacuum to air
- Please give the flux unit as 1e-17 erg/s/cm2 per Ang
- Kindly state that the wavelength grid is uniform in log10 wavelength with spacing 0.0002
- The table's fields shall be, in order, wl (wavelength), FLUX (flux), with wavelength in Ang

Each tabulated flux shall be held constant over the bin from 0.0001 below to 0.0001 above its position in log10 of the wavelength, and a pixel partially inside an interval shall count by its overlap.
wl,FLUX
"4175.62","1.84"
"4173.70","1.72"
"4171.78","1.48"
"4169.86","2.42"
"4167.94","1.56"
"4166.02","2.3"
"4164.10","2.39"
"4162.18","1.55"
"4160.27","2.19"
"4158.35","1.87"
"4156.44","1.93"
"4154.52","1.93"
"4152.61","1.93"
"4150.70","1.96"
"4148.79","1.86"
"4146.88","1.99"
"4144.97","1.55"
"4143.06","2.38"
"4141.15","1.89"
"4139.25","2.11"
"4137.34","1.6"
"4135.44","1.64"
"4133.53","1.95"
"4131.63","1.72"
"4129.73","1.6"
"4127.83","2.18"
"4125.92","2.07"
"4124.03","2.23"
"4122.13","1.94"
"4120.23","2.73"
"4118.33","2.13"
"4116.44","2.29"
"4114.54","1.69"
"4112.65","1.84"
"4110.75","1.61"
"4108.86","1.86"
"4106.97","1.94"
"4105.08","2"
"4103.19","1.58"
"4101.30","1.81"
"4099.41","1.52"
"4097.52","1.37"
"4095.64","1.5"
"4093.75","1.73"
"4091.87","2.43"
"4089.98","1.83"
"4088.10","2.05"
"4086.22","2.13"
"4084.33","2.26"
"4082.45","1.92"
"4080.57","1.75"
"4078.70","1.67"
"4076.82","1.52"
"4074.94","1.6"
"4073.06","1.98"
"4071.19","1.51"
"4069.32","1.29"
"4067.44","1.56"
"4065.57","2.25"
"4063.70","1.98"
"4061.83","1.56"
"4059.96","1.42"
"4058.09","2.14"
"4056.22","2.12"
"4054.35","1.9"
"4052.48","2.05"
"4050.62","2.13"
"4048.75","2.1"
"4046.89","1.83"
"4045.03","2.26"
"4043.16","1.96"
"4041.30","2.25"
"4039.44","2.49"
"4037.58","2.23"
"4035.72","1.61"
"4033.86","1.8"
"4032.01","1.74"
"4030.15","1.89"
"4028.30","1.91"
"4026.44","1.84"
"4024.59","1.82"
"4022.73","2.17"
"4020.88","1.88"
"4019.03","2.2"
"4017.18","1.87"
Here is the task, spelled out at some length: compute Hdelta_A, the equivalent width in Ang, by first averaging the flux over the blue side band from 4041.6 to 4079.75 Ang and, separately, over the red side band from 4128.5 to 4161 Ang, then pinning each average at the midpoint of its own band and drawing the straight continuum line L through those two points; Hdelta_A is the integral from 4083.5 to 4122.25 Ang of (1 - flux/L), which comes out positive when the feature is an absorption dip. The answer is -1.0 Ang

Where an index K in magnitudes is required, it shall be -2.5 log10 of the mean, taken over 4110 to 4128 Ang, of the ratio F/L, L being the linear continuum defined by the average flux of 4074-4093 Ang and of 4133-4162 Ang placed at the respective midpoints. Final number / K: -0.09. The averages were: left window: 1.91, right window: 1.91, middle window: 2.07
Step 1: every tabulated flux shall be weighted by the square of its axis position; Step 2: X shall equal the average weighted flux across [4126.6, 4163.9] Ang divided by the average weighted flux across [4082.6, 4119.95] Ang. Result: 1.03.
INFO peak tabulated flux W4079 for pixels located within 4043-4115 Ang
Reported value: 2.43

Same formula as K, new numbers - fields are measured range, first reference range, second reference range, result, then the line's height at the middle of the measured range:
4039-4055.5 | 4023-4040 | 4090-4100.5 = -0.12 mag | 1.87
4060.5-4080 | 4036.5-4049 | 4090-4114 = 0.17 mag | 1.98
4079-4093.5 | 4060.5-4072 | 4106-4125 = -0.11 mag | 1.82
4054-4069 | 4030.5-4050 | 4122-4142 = 0.09 mag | 2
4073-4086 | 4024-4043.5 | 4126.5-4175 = 0.07 mag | 1.94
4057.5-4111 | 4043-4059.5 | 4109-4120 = 0.12 mag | 2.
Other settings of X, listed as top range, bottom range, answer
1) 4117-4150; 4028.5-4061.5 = 1.04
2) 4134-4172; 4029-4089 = 1.06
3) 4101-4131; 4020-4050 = 1.03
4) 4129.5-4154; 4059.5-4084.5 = 1.12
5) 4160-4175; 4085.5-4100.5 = 1.11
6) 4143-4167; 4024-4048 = 1.06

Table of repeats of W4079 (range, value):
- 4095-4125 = 2.73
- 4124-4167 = 2.39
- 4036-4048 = 2.49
